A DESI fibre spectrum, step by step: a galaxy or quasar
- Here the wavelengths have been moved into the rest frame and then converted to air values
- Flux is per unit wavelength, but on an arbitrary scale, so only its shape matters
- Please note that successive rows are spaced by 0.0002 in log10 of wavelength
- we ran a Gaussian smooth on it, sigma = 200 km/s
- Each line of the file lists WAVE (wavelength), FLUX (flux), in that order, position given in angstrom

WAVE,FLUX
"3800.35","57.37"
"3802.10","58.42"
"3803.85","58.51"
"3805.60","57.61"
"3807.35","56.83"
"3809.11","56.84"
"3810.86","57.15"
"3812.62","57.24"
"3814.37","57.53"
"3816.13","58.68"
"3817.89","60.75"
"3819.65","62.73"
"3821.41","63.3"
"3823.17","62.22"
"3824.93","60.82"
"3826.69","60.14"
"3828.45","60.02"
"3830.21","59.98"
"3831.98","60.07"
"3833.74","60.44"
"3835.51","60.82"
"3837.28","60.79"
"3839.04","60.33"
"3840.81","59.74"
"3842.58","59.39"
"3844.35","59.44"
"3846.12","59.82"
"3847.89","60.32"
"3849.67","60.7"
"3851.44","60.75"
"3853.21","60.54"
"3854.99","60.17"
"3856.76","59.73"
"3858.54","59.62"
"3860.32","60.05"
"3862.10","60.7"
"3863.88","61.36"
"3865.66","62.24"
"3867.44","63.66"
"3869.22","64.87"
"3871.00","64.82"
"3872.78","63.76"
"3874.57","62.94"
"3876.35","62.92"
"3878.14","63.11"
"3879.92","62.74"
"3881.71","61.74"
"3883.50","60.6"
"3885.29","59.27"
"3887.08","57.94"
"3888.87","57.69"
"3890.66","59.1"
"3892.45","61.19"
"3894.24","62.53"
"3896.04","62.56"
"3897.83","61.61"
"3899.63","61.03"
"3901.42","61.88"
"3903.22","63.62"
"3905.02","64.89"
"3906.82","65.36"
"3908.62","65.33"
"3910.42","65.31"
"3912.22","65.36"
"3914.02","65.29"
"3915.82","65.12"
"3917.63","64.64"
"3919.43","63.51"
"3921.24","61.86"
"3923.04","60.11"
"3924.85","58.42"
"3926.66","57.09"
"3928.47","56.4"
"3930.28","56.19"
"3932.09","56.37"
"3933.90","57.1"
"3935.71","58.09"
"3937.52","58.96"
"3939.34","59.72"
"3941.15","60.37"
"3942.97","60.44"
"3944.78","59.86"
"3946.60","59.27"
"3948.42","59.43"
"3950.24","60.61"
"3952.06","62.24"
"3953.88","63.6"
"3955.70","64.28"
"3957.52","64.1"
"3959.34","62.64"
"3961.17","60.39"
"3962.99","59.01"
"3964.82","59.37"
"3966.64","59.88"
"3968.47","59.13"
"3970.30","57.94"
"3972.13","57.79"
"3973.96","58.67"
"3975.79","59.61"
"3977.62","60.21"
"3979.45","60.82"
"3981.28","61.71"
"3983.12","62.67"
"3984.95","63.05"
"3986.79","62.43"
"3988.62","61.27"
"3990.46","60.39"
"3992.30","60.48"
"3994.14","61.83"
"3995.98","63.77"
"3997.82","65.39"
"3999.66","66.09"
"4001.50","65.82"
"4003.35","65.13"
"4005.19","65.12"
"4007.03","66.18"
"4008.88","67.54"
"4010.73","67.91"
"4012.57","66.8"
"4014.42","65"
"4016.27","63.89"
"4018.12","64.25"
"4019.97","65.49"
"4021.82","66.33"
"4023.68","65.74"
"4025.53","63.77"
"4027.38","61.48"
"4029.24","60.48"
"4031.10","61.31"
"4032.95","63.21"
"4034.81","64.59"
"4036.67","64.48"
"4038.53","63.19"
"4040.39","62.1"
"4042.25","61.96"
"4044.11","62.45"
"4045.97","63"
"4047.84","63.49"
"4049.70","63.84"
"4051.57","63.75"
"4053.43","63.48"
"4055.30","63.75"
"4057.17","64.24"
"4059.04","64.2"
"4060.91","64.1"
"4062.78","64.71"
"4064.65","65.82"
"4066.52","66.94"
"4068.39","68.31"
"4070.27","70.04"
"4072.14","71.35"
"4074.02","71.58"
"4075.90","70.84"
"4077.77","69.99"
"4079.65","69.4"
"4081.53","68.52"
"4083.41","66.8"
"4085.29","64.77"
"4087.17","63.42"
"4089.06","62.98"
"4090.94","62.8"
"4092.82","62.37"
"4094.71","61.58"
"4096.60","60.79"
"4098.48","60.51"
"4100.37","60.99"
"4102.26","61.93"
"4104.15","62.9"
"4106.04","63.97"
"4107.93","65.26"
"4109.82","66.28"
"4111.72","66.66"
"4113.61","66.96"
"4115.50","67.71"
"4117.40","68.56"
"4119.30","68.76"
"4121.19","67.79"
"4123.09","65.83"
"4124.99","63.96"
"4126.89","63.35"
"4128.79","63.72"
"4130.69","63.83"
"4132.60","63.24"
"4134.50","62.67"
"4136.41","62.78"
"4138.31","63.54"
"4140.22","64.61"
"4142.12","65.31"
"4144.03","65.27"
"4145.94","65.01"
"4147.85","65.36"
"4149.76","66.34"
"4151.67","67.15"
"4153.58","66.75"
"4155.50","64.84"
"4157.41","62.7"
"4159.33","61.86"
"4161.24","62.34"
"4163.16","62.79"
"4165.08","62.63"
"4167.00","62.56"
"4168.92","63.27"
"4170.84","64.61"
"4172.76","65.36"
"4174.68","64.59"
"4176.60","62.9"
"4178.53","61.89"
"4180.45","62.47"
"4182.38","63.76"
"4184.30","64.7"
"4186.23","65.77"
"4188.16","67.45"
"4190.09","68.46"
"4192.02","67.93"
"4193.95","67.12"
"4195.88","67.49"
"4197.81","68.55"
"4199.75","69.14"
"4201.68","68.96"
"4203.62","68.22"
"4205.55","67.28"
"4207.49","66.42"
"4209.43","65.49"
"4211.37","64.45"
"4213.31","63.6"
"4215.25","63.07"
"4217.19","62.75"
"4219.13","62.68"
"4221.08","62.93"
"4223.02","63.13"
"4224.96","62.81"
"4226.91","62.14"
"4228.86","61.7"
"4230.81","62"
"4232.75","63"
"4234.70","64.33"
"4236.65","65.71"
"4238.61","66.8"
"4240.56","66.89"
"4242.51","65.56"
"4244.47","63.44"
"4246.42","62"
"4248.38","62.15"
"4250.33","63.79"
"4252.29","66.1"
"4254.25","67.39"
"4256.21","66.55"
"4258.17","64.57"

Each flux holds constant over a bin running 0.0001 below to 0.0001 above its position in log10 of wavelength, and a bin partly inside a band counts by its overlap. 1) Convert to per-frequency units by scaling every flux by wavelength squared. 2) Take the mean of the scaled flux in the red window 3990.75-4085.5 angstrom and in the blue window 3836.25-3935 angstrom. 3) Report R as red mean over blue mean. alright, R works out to 1.15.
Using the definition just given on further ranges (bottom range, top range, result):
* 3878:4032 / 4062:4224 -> 1.16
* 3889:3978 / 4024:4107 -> 1.13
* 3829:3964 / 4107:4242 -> 1.22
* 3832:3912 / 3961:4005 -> 1.06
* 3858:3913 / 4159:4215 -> 1.22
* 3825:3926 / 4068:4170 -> 1.19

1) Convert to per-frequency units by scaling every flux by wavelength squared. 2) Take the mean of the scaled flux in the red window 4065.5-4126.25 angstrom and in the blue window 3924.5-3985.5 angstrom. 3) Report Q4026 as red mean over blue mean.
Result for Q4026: 1.2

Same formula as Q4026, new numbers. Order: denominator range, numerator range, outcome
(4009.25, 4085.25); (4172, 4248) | 1.07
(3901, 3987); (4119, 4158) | 1.17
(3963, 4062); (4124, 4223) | 1.11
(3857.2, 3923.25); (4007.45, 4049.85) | 1.10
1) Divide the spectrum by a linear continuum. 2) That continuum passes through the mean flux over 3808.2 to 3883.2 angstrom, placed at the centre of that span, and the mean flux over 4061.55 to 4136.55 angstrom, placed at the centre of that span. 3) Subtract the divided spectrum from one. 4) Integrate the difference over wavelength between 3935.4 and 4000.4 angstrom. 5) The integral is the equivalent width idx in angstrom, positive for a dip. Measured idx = 2.2 angstrom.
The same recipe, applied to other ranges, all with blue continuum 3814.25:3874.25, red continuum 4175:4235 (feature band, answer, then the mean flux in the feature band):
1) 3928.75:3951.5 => 1.2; 58.9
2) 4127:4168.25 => 0.2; 64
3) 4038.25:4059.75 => 0.0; 63.3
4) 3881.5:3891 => 0.3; 59.2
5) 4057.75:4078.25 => -1.4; 67.9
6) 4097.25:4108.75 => 0.2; 62.5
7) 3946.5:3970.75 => 0.5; 61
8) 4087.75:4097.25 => 0.2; 62.1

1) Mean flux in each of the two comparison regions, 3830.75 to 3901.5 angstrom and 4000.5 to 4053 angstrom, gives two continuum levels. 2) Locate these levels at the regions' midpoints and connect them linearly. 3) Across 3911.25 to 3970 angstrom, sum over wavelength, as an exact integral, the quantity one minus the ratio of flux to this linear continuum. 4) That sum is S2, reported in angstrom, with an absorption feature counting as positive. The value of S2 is 1.8 angstrom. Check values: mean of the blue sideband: 61.1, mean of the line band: 60.6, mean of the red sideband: 64.2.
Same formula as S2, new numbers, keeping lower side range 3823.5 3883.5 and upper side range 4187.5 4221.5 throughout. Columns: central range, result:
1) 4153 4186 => 1.1 angstrom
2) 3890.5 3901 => 0.0 angstrom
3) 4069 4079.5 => -1.0 angstrom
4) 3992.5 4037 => -0.8 angstrom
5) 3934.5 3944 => 0.5 angstrom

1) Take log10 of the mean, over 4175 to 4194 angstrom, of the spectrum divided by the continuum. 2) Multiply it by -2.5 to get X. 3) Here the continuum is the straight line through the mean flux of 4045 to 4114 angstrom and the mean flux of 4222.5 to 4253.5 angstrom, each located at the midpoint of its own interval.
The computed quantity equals -0.01 mag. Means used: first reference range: 65.2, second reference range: 63.9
